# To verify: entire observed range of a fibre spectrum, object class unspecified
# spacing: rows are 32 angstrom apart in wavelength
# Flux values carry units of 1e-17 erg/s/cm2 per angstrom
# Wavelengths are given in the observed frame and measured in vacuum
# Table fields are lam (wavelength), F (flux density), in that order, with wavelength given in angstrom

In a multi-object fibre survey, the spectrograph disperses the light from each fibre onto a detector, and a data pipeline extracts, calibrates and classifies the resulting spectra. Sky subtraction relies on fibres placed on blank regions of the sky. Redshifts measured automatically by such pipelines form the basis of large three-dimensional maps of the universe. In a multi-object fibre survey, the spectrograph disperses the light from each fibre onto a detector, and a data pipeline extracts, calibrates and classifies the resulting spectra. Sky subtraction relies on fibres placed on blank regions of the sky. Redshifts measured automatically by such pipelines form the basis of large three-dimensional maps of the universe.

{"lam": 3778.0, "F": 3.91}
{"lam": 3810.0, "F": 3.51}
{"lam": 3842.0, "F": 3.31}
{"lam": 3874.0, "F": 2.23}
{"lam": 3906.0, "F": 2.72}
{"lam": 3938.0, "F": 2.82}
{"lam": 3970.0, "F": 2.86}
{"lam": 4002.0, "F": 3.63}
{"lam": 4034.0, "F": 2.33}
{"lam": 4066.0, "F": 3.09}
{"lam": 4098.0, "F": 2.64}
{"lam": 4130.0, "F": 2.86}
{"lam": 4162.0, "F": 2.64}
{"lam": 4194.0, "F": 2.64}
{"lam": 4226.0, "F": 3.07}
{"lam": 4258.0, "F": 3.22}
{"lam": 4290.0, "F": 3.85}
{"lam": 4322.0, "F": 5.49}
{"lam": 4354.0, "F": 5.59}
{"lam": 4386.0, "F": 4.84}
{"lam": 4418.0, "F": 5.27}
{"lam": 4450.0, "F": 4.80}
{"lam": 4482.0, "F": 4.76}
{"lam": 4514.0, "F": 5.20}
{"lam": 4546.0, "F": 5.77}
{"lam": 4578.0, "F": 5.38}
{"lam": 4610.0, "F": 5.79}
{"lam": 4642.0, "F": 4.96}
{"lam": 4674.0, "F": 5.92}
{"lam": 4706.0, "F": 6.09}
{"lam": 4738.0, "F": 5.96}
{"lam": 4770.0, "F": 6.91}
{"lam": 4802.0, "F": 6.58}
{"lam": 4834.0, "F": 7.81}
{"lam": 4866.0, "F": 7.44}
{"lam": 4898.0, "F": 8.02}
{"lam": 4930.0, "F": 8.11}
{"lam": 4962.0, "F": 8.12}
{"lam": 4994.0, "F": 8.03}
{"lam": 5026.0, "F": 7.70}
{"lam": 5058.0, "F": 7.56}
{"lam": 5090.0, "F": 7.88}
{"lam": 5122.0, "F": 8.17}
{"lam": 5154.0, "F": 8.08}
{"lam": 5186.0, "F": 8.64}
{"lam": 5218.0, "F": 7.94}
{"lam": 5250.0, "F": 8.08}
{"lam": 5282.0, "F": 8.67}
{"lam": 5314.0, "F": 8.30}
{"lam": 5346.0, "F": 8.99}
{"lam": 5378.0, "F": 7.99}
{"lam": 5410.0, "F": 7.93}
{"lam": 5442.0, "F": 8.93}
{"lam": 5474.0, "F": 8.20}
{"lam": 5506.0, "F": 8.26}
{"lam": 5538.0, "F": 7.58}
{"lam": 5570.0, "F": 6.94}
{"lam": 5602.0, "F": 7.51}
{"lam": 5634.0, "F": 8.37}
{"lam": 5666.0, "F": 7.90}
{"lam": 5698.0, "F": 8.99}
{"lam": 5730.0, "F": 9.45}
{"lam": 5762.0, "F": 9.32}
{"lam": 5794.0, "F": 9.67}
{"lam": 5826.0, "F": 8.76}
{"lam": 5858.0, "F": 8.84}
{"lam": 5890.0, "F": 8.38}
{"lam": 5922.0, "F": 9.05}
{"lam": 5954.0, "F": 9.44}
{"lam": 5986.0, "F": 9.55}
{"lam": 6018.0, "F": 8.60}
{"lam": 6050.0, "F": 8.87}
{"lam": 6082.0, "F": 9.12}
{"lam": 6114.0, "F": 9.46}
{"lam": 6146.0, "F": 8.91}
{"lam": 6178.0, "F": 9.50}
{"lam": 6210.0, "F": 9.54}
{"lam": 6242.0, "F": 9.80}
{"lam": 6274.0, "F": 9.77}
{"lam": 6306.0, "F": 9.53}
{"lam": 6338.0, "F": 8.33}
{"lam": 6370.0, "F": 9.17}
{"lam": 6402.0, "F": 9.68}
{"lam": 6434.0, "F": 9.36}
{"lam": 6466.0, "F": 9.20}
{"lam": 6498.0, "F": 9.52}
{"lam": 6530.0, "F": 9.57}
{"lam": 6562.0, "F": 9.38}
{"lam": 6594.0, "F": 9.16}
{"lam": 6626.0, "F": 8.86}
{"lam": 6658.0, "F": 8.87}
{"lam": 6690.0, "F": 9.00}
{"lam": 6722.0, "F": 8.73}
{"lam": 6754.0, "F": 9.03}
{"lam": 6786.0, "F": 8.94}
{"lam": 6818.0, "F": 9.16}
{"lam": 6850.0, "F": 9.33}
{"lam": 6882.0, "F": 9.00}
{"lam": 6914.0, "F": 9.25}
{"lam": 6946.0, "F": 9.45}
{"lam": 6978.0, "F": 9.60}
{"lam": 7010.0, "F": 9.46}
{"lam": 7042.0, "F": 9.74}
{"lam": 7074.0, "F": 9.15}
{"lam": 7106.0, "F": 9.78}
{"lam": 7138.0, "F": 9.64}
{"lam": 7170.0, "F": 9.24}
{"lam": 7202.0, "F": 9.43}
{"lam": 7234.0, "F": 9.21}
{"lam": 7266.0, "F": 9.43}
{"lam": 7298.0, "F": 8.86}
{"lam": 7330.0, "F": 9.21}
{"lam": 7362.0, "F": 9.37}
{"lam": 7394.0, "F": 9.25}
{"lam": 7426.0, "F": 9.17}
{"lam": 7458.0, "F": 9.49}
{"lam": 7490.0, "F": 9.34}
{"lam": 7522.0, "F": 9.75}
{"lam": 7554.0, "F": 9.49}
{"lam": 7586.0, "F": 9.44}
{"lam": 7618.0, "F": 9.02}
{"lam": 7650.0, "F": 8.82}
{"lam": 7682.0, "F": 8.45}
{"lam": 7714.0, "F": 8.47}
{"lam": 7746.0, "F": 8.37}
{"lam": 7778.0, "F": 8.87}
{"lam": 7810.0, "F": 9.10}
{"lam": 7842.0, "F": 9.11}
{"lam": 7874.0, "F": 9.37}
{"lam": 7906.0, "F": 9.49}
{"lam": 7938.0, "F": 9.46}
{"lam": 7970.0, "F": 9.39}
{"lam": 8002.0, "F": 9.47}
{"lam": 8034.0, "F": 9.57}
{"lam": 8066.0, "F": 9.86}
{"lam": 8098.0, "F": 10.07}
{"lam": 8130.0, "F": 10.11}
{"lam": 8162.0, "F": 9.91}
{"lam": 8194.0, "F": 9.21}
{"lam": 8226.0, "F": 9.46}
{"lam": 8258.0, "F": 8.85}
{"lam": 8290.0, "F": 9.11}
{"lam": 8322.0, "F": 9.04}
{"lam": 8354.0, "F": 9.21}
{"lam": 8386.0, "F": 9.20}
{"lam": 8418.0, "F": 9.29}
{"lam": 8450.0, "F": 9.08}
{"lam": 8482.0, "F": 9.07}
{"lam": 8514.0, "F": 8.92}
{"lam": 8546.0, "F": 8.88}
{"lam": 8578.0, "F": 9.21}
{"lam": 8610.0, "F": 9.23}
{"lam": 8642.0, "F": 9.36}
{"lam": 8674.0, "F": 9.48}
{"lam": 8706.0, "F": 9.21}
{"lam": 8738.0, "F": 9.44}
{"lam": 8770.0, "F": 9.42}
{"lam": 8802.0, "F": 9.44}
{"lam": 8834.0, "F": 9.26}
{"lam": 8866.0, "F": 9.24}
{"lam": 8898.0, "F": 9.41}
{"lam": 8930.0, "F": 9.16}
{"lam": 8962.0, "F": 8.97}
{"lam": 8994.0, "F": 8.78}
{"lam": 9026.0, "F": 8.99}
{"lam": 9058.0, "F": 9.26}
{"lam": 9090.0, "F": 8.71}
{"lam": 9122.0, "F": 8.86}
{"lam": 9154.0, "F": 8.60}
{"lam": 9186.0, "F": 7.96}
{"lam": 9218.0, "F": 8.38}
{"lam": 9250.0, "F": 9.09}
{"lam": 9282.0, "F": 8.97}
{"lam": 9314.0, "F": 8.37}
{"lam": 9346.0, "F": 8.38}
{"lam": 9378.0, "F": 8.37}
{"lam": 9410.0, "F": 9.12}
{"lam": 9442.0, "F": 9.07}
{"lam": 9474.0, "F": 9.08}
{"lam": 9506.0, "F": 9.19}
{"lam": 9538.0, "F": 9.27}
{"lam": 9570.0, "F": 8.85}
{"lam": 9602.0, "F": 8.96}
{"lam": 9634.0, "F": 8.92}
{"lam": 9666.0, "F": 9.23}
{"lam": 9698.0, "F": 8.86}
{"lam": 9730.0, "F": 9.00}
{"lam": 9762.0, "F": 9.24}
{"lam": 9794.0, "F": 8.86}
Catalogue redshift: 0.077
